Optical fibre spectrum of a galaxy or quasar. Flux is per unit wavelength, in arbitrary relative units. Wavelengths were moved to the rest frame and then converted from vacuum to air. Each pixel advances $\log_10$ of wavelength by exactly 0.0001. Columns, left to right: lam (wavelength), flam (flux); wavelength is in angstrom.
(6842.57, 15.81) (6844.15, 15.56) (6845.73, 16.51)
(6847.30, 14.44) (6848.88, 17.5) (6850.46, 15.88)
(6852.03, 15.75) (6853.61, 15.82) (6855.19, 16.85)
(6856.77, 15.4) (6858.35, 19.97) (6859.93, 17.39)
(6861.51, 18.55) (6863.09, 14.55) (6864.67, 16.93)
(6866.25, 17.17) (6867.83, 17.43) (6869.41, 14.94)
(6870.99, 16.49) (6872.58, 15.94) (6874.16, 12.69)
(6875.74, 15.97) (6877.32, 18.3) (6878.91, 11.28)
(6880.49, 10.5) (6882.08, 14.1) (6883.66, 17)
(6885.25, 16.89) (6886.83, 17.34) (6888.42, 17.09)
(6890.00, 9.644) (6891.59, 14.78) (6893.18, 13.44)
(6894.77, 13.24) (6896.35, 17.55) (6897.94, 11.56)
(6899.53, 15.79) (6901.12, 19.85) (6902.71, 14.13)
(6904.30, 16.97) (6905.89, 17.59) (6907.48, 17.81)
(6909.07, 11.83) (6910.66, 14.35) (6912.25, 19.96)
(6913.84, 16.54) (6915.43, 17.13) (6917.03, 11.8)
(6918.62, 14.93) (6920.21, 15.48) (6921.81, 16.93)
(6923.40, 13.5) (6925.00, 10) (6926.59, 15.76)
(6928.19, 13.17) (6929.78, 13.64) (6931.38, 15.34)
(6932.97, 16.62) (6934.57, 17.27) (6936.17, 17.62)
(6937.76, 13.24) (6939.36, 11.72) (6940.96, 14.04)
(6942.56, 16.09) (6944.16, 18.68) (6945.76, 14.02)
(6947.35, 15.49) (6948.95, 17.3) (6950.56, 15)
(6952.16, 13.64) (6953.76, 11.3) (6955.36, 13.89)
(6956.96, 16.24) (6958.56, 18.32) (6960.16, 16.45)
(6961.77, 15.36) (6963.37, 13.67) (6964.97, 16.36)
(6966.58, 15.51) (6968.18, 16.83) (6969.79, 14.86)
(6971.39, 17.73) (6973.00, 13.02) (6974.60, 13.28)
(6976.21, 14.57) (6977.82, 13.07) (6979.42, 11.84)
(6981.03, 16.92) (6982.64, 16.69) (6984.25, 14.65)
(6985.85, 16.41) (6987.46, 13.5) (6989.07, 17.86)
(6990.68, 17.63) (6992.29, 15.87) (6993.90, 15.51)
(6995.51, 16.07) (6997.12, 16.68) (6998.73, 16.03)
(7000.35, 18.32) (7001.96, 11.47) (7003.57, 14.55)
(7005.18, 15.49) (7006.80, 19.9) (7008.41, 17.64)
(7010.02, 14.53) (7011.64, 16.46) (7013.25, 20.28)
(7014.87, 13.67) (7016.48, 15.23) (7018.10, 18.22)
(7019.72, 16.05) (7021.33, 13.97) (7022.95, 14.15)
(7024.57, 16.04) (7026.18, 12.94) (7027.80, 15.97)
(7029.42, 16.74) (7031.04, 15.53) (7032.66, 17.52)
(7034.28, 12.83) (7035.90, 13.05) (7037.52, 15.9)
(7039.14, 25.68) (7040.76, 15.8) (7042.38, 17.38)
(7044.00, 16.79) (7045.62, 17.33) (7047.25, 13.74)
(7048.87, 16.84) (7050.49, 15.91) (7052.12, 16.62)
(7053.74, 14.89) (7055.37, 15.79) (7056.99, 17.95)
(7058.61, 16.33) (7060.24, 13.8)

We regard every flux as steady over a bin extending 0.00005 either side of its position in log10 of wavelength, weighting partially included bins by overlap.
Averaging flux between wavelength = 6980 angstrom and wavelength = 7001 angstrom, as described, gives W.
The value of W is 16.3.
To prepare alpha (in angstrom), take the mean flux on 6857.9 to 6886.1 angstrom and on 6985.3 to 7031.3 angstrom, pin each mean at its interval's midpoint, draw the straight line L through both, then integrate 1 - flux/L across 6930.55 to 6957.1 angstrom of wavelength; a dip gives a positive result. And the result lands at 1.31 angstrom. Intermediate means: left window 15.8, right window 16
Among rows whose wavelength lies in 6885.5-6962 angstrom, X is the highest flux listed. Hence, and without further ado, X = 19.96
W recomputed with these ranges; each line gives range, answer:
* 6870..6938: 15.2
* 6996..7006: 15.4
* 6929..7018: 15.5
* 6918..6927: 14.4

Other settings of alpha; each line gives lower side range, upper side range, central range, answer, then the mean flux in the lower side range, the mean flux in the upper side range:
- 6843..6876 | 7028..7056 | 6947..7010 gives 3.2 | 16.3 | 16.4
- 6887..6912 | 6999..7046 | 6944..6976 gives 0.8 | 15.2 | 16.2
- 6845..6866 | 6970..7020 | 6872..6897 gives 2.6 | 16.6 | 15.8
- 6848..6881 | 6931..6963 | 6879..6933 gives 2.4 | 16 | 15.4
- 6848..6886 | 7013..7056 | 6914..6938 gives 1.6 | 16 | 16.1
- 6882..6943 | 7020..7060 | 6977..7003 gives 0.3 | 15.2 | 16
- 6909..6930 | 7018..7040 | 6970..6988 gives 0.8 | 14.8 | 16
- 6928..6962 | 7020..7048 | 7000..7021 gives -0.6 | 15.2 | 16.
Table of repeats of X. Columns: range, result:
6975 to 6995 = 17.86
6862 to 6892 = 18.3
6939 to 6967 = 18.68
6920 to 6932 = 16.93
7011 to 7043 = 25.68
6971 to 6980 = 17.73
